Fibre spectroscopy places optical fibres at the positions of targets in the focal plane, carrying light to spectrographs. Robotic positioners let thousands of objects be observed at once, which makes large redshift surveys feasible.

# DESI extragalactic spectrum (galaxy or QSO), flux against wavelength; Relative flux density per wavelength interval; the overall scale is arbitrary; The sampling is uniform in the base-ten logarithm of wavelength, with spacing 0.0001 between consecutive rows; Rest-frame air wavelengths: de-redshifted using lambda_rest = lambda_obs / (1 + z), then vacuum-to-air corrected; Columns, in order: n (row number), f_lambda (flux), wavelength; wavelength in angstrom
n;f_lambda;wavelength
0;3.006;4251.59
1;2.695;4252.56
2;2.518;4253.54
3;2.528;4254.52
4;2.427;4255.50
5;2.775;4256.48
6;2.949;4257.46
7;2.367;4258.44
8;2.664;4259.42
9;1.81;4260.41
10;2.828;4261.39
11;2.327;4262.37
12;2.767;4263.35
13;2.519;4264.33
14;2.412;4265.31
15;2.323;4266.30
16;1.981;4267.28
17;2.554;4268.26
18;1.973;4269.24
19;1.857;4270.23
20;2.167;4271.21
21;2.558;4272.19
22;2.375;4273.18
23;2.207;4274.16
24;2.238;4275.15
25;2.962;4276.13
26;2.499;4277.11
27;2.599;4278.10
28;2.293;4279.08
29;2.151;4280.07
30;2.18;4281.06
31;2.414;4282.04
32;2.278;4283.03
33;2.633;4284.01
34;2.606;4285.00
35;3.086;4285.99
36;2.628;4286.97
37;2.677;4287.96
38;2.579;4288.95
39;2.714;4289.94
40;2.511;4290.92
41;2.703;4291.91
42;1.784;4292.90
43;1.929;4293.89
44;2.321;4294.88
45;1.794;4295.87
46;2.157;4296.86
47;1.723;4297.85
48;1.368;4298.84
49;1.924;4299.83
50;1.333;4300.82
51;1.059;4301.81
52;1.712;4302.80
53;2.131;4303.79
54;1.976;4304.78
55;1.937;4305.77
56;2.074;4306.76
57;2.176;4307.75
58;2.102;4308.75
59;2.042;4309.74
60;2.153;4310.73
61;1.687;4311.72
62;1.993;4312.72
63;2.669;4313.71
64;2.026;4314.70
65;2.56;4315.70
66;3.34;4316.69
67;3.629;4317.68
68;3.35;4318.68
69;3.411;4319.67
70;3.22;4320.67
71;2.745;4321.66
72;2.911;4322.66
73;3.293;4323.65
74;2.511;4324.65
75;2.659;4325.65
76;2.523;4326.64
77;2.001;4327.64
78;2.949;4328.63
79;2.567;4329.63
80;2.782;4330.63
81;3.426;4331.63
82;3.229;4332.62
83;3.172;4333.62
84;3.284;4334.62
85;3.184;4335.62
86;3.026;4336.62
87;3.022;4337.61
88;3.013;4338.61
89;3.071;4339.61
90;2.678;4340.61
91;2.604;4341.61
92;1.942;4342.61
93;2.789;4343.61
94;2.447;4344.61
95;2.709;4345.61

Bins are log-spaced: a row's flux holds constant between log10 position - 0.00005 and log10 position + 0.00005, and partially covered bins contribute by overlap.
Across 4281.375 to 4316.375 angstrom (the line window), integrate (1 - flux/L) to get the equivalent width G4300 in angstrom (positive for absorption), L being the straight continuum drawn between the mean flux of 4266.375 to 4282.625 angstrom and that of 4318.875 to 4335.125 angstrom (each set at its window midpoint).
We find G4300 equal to 5.7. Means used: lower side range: 2.31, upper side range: 2.93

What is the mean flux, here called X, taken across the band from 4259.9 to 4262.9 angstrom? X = 2.32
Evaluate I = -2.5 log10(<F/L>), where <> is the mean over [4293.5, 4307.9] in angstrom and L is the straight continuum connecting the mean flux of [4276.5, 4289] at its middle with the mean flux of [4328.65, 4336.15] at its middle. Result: 0.43 mag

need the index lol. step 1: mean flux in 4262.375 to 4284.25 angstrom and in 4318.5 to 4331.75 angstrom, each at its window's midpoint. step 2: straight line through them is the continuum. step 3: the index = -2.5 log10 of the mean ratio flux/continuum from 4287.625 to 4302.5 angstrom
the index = 0.25 mag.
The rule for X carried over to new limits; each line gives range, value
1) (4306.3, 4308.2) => 2.13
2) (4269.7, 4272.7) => 2.19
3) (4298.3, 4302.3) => 1.42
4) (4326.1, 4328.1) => 2.28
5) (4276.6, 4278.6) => 2.56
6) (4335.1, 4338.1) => 3.08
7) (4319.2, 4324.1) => 3.11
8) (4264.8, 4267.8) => 2.24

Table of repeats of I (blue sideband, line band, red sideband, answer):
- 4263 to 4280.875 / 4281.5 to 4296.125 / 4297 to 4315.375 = -0.15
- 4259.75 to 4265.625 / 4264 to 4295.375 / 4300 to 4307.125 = -0.12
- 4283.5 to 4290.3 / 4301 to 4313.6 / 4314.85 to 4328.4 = 0.41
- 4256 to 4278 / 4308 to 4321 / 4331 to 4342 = 0.10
